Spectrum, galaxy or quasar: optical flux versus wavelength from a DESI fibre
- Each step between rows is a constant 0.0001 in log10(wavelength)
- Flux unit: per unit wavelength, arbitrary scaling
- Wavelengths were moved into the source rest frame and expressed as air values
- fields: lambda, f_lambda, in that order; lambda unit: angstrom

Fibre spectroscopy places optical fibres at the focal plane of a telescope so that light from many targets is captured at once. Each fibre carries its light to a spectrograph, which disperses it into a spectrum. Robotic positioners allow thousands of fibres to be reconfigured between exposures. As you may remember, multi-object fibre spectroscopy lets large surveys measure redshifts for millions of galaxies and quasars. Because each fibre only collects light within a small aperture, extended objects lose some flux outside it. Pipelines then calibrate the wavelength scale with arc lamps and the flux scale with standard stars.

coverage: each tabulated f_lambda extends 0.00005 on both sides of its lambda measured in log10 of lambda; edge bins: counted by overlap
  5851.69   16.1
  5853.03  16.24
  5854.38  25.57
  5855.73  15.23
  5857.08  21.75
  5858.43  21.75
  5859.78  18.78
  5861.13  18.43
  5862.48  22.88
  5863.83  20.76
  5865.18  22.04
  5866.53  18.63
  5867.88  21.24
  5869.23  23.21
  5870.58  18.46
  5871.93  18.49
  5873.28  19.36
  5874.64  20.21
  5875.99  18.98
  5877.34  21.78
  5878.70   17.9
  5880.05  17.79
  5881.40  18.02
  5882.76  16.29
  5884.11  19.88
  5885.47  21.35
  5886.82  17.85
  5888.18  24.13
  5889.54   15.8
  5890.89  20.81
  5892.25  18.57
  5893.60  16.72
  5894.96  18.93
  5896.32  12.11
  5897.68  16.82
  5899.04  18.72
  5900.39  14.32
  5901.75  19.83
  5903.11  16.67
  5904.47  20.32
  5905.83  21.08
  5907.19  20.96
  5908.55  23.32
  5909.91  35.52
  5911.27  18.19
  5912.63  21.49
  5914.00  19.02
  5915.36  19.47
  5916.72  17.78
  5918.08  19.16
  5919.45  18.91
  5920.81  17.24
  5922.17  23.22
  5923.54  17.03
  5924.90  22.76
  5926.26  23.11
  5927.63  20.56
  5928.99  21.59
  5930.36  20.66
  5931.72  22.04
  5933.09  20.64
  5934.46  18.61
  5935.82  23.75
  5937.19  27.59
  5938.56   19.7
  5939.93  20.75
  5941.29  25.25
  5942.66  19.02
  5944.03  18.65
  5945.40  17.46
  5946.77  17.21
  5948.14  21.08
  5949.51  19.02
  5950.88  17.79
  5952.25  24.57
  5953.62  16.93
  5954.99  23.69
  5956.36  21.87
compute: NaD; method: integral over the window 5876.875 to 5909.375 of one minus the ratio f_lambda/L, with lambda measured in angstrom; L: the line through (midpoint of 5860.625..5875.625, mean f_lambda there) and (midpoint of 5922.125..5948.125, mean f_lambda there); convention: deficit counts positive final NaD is 2.8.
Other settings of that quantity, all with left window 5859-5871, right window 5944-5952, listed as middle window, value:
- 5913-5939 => -1.9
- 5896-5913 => -0.3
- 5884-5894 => 0.3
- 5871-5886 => 0.9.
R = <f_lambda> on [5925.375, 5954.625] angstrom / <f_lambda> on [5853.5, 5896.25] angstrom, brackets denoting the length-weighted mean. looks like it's 1.1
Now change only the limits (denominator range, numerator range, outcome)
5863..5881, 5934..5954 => 1.03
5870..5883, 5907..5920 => 1.14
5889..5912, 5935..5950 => 1.08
